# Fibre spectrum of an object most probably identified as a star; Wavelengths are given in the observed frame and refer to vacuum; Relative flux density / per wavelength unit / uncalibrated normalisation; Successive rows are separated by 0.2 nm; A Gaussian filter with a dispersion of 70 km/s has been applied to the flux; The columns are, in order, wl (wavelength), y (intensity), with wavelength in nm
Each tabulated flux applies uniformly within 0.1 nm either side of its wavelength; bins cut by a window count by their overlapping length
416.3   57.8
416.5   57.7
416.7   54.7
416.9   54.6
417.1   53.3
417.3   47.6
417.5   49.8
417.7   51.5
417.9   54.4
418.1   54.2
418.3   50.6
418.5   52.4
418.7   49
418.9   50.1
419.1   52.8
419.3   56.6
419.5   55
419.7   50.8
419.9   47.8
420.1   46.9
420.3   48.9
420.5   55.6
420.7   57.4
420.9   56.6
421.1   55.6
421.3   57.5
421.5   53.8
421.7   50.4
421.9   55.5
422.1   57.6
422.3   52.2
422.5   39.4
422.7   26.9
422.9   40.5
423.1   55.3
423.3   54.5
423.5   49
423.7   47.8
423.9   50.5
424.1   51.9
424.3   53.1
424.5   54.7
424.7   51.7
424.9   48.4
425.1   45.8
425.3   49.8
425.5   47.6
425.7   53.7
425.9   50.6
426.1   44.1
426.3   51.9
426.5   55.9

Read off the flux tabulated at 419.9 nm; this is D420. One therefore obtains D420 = 47.8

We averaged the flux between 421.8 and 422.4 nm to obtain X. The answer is 55.1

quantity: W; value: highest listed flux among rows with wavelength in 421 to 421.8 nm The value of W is 57.5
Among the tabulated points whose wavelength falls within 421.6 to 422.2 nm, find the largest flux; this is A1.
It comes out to 57.6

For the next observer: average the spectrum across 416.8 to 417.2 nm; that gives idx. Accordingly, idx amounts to 53.9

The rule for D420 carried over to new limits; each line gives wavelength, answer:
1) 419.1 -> 52.8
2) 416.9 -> 54.6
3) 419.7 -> 50.8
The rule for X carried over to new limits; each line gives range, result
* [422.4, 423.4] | 43.3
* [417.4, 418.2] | 52.5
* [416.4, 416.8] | 56.2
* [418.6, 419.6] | 52.7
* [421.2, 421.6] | 55.6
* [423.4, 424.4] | 50.5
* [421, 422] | 54.6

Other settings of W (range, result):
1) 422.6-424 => 55.3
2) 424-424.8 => 54.7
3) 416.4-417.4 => 57.7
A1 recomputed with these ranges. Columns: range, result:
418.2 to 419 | 52.4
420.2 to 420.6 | 55.6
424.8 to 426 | 53.7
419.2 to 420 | 56.6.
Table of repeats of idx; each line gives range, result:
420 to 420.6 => 50.5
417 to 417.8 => 50.6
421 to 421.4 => 56.5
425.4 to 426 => 50.6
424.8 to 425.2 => 47.1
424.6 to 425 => 50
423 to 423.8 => 51.7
